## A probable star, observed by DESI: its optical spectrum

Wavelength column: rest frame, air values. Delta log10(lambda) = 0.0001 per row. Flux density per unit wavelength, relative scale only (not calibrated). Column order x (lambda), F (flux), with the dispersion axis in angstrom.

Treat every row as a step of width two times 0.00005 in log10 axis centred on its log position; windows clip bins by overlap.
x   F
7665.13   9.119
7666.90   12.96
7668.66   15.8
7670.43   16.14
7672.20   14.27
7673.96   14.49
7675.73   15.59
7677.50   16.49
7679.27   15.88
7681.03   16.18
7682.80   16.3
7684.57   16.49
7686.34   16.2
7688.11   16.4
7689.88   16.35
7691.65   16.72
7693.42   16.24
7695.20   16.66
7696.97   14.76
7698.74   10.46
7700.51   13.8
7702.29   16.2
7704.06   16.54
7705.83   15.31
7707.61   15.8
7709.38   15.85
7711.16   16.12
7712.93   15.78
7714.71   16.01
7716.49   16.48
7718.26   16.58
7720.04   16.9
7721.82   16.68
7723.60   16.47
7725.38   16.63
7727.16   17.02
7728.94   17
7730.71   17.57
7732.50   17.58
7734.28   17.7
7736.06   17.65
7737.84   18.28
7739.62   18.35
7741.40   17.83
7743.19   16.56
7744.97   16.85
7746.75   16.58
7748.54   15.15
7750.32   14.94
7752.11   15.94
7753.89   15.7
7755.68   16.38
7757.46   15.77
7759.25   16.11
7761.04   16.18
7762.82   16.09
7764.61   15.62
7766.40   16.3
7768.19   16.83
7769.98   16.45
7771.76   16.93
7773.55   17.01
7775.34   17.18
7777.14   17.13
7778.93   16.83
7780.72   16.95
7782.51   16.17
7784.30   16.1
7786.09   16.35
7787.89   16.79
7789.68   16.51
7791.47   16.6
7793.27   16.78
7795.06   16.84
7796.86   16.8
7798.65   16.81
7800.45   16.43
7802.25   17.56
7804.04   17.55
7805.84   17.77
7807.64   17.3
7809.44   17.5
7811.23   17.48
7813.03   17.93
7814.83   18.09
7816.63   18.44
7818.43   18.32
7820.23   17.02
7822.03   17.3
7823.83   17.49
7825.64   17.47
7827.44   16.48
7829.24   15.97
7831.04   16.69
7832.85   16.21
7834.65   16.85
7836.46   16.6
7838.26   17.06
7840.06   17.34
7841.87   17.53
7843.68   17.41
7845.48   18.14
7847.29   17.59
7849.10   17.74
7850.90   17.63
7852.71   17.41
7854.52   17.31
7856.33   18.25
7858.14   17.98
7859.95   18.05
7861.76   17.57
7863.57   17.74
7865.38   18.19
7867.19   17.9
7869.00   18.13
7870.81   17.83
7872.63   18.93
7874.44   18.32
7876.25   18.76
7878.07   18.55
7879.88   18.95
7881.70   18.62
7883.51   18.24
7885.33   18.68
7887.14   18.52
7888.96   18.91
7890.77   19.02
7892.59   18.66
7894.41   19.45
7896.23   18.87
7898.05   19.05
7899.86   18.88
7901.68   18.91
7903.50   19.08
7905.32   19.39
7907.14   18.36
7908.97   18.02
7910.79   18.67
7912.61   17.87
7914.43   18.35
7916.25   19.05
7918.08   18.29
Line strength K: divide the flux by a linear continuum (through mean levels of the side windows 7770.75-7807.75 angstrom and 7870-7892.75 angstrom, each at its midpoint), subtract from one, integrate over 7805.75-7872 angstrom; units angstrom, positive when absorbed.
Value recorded 1.1 angstrom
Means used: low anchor 16.9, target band 17.5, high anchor 18.6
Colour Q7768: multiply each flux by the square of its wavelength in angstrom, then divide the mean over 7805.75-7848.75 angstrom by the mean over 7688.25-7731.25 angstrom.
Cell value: 1.1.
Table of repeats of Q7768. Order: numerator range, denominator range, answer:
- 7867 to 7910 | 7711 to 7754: 1.16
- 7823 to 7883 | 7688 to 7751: 1.12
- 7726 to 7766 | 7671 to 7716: 1.08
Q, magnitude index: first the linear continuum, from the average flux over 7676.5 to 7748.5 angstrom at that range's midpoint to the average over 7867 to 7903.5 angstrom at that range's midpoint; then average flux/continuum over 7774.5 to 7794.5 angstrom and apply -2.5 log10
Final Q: 0.04 mag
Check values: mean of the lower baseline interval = 16.4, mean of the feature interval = 16.7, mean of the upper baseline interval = 18.7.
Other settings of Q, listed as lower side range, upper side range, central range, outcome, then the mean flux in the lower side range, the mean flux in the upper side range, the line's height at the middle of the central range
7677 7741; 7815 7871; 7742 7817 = 0.016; 16.3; 17.5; 16.9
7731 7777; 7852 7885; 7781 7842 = 0.022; 16.7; 18.2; 17.4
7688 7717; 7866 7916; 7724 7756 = -0.045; 15.6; 18.6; 16.2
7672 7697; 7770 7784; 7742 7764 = 0.039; 16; 16.8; 16.6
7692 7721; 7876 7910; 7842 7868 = 0.022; 15.6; 18.8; 18.1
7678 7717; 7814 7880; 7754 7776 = 0.015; 15.8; 17.6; 16.6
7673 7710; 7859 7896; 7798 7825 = -0.004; 15.7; 18.5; 17.5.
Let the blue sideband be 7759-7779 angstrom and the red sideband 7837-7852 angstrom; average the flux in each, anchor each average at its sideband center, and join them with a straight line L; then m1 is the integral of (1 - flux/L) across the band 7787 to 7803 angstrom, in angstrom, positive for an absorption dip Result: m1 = 0.10 angstrom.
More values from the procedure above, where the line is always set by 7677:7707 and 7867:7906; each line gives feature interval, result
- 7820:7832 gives 0.59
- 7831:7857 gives 1.06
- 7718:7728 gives -0.33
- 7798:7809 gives 0.11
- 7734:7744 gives -0.80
